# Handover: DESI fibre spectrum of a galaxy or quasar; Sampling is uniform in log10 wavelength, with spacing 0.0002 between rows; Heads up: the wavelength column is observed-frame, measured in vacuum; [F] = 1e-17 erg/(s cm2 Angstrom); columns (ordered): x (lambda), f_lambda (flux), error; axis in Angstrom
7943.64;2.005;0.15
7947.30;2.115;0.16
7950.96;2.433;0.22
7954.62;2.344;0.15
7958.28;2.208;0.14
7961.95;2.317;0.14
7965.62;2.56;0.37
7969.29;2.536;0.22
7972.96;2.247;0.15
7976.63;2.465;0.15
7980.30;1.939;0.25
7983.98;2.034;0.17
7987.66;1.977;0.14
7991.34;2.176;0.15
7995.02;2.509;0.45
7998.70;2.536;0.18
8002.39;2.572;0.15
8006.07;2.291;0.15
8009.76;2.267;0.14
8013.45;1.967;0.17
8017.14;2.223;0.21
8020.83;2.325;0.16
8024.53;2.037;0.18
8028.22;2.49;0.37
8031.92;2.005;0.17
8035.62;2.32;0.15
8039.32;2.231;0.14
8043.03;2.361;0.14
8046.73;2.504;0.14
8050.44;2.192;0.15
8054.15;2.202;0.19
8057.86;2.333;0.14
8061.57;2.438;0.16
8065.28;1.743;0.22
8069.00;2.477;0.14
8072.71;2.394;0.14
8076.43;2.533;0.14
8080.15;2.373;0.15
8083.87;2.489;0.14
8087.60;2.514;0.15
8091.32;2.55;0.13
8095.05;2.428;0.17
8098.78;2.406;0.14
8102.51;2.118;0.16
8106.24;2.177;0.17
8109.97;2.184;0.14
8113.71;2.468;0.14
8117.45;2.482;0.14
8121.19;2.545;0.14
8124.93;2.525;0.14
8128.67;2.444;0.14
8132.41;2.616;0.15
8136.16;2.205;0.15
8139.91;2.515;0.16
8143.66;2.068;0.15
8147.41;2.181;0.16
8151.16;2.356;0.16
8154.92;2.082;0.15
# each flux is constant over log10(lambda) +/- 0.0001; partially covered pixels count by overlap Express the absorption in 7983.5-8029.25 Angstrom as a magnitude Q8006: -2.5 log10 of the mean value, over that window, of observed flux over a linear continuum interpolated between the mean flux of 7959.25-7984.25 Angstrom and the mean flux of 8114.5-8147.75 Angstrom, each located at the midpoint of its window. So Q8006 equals 0.03 mag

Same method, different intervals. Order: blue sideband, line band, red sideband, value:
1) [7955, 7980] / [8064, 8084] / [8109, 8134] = 0.05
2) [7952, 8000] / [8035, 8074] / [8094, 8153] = 0.02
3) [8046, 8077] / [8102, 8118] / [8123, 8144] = 0.04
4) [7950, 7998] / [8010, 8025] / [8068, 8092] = 0.10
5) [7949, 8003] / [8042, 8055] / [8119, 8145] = 0.02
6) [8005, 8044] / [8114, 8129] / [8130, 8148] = -0.08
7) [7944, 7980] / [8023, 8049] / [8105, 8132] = 0.04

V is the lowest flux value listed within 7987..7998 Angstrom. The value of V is 1.977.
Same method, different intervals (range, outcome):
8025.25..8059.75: 2.005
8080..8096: 2.373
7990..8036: 1.967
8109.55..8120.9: 2.184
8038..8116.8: 1.743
